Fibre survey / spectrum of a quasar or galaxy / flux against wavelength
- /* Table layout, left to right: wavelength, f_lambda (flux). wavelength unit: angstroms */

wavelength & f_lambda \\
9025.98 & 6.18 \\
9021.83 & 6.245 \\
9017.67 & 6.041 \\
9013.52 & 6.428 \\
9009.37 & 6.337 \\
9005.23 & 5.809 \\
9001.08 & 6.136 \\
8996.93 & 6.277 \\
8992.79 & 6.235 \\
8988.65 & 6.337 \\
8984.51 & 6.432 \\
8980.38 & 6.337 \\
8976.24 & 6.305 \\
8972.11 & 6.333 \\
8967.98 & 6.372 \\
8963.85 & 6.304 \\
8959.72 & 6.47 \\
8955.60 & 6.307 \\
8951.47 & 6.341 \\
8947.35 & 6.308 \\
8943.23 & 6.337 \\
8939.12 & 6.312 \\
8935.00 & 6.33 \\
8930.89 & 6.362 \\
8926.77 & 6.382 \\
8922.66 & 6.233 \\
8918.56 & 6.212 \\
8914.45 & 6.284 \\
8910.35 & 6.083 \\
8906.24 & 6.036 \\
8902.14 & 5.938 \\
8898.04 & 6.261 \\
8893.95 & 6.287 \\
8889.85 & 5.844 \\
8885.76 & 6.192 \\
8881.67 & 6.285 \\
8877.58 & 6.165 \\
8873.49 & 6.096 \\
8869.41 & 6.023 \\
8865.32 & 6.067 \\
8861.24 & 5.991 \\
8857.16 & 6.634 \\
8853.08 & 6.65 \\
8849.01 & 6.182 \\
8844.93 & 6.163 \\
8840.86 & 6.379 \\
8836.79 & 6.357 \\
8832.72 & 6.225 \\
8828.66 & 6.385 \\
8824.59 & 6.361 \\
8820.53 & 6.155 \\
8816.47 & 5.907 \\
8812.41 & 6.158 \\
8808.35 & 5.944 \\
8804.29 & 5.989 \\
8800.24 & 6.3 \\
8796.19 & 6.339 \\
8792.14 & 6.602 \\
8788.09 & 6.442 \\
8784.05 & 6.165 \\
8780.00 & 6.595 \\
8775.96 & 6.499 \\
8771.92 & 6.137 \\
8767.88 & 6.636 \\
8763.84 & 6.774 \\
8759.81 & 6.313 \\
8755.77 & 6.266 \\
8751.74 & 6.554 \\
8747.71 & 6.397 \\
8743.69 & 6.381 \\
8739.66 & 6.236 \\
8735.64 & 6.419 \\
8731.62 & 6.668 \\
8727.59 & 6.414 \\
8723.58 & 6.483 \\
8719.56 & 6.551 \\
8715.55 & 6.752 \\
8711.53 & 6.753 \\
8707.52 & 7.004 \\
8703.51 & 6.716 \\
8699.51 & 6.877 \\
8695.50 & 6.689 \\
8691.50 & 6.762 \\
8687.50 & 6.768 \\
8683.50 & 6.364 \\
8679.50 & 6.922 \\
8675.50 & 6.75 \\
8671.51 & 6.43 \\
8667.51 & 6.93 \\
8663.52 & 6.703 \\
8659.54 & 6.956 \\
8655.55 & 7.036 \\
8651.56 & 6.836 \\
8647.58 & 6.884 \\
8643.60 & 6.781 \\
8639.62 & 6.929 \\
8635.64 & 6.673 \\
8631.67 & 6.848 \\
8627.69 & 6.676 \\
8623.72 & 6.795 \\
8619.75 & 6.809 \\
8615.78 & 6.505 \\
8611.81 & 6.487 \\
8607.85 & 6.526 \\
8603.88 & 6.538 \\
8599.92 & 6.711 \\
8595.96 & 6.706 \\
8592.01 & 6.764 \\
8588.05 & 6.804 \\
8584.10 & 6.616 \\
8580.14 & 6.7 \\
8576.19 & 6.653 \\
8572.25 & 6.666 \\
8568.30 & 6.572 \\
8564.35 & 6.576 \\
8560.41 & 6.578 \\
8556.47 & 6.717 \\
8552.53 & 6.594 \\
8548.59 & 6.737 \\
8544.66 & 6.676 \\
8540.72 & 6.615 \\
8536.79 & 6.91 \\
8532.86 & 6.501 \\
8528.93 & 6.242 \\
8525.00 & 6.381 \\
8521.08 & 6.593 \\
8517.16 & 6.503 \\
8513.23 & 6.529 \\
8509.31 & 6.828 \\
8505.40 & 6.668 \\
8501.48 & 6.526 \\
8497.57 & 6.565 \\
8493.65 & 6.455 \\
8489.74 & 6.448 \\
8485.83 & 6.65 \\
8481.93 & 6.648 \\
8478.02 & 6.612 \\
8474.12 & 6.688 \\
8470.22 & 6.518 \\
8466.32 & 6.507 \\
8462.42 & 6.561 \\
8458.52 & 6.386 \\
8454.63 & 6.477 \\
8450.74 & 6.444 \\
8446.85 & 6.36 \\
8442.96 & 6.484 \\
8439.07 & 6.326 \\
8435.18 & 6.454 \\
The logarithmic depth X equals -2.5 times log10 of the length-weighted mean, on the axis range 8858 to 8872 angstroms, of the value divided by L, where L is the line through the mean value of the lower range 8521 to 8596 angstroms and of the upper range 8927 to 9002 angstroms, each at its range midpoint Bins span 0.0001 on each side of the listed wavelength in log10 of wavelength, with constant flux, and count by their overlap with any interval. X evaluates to 0.056 mag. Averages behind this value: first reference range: 6.63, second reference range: 6.33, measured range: 6.08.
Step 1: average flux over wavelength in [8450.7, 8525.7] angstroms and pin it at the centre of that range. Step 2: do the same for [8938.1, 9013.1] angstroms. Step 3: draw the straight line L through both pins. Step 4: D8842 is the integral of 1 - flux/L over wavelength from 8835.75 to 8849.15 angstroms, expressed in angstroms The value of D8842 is 0.2 angstroms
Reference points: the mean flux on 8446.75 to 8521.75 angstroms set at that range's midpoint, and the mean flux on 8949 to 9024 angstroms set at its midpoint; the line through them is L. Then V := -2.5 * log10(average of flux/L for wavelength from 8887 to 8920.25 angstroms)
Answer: 0.04 mag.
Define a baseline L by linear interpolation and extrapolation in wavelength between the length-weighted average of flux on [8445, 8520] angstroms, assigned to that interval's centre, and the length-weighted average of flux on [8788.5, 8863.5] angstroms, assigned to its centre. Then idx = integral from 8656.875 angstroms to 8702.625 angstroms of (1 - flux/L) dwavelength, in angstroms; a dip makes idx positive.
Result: -2.6 angstroms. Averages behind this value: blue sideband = 6.55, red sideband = 6.27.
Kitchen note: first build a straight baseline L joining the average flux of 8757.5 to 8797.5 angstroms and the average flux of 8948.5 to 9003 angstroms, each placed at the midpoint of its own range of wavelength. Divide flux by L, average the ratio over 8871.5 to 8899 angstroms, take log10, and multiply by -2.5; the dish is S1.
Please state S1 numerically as 0.04 mag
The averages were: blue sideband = 6.45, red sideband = 6.32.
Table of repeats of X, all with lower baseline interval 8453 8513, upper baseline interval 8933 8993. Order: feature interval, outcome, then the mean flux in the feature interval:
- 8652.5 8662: -0.08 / 6.96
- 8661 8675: -0.04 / 6.71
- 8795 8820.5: 0.05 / 6.1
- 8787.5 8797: -0.01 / 6.48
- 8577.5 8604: -0.03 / 6.7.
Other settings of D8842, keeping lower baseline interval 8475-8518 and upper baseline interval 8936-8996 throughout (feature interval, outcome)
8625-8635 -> -0.4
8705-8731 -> -0.8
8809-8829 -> 0.8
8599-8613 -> -0.1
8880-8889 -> 0.3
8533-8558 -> -0.5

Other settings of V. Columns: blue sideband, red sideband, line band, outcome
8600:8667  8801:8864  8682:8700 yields -0.014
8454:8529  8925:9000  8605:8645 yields -0.035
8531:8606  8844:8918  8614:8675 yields -0.039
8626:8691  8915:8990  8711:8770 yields 0.026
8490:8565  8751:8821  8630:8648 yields -0.057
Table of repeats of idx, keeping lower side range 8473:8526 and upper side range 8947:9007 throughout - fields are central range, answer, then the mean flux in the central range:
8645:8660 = -1.00 angstroms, 6.92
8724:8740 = -0.05 angstroms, 6.46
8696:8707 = -0.60 angstroms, 6.81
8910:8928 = 0.22 angstroms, 6.25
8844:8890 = 1.08 angstroms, 6.21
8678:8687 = -0.25 angstroms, 6.65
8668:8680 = -0.42 angstroms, 6.7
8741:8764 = 0.04 angstroms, 6.42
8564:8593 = -0.62 angstroms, 6.67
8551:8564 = -0.16 angstroms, 6.63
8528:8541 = -0.06 angstroms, 6.59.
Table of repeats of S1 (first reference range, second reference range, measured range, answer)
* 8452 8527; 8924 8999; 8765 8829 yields 0.021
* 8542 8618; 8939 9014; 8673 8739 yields -0.023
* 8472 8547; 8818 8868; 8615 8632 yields -0.041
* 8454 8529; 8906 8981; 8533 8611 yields -0.026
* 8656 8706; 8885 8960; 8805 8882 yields 0.033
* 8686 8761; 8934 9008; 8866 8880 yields 0.054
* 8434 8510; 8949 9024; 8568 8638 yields -0.035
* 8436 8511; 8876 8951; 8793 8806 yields 0.008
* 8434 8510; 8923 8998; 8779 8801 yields 0.000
